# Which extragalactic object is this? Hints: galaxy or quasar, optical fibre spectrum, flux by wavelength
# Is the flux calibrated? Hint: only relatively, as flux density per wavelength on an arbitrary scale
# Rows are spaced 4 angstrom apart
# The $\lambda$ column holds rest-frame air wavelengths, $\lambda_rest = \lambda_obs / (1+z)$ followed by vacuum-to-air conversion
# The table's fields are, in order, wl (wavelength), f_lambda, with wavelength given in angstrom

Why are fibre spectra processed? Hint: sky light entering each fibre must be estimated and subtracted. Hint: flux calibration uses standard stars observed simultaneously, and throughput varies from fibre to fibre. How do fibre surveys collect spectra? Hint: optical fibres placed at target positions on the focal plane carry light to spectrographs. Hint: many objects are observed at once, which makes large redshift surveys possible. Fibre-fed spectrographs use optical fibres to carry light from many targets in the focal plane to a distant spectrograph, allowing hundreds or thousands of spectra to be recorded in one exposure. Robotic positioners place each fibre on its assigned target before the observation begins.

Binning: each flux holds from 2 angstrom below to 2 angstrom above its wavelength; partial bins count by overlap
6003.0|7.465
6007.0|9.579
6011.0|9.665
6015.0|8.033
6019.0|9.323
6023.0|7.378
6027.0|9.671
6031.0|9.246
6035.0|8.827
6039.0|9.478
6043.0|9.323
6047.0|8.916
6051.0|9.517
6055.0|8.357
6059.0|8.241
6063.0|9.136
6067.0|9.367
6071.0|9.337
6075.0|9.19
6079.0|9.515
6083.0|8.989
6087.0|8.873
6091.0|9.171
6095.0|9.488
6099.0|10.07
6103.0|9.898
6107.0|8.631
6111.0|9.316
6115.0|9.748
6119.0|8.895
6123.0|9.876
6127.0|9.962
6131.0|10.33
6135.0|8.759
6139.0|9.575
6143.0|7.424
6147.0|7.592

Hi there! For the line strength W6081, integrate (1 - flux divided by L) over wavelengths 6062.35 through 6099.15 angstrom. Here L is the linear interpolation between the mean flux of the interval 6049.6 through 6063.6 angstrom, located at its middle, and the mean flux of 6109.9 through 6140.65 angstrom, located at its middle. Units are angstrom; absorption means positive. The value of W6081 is -1.0 angstrom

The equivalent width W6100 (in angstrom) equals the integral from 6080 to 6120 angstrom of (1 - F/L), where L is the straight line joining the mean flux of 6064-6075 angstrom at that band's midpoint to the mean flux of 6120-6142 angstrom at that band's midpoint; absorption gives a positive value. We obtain 0.5 angstrom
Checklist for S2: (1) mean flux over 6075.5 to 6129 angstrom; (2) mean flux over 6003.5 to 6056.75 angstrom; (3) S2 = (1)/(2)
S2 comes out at 1.0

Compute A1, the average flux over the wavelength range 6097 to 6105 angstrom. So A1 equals 9.98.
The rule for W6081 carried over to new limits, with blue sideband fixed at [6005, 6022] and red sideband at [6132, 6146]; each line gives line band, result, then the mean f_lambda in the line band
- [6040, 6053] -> -0.48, 9.27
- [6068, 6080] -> -0.66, 9.34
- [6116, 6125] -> -0.75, 9.43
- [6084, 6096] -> -0.46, 9.14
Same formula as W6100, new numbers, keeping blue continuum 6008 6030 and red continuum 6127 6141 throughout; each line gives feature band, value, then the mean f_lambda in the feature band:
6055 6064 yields 0.6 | 8.57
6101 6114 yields 0.2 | 9.32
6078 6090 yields 0.2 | 9.1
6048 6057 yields 0.1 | 8.93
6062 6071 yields -0.1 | 9.28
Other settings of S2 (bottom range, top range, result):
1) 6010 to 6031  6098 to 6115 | 1.07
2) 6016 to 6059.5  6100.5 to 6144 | 1.05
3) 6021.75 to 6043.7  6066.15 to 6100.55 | 1.03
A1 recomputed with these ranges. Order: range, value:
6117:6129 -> 9.58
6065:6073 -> 9.35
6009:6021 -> 9.01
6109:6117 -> 9.53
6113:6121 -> 9.32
